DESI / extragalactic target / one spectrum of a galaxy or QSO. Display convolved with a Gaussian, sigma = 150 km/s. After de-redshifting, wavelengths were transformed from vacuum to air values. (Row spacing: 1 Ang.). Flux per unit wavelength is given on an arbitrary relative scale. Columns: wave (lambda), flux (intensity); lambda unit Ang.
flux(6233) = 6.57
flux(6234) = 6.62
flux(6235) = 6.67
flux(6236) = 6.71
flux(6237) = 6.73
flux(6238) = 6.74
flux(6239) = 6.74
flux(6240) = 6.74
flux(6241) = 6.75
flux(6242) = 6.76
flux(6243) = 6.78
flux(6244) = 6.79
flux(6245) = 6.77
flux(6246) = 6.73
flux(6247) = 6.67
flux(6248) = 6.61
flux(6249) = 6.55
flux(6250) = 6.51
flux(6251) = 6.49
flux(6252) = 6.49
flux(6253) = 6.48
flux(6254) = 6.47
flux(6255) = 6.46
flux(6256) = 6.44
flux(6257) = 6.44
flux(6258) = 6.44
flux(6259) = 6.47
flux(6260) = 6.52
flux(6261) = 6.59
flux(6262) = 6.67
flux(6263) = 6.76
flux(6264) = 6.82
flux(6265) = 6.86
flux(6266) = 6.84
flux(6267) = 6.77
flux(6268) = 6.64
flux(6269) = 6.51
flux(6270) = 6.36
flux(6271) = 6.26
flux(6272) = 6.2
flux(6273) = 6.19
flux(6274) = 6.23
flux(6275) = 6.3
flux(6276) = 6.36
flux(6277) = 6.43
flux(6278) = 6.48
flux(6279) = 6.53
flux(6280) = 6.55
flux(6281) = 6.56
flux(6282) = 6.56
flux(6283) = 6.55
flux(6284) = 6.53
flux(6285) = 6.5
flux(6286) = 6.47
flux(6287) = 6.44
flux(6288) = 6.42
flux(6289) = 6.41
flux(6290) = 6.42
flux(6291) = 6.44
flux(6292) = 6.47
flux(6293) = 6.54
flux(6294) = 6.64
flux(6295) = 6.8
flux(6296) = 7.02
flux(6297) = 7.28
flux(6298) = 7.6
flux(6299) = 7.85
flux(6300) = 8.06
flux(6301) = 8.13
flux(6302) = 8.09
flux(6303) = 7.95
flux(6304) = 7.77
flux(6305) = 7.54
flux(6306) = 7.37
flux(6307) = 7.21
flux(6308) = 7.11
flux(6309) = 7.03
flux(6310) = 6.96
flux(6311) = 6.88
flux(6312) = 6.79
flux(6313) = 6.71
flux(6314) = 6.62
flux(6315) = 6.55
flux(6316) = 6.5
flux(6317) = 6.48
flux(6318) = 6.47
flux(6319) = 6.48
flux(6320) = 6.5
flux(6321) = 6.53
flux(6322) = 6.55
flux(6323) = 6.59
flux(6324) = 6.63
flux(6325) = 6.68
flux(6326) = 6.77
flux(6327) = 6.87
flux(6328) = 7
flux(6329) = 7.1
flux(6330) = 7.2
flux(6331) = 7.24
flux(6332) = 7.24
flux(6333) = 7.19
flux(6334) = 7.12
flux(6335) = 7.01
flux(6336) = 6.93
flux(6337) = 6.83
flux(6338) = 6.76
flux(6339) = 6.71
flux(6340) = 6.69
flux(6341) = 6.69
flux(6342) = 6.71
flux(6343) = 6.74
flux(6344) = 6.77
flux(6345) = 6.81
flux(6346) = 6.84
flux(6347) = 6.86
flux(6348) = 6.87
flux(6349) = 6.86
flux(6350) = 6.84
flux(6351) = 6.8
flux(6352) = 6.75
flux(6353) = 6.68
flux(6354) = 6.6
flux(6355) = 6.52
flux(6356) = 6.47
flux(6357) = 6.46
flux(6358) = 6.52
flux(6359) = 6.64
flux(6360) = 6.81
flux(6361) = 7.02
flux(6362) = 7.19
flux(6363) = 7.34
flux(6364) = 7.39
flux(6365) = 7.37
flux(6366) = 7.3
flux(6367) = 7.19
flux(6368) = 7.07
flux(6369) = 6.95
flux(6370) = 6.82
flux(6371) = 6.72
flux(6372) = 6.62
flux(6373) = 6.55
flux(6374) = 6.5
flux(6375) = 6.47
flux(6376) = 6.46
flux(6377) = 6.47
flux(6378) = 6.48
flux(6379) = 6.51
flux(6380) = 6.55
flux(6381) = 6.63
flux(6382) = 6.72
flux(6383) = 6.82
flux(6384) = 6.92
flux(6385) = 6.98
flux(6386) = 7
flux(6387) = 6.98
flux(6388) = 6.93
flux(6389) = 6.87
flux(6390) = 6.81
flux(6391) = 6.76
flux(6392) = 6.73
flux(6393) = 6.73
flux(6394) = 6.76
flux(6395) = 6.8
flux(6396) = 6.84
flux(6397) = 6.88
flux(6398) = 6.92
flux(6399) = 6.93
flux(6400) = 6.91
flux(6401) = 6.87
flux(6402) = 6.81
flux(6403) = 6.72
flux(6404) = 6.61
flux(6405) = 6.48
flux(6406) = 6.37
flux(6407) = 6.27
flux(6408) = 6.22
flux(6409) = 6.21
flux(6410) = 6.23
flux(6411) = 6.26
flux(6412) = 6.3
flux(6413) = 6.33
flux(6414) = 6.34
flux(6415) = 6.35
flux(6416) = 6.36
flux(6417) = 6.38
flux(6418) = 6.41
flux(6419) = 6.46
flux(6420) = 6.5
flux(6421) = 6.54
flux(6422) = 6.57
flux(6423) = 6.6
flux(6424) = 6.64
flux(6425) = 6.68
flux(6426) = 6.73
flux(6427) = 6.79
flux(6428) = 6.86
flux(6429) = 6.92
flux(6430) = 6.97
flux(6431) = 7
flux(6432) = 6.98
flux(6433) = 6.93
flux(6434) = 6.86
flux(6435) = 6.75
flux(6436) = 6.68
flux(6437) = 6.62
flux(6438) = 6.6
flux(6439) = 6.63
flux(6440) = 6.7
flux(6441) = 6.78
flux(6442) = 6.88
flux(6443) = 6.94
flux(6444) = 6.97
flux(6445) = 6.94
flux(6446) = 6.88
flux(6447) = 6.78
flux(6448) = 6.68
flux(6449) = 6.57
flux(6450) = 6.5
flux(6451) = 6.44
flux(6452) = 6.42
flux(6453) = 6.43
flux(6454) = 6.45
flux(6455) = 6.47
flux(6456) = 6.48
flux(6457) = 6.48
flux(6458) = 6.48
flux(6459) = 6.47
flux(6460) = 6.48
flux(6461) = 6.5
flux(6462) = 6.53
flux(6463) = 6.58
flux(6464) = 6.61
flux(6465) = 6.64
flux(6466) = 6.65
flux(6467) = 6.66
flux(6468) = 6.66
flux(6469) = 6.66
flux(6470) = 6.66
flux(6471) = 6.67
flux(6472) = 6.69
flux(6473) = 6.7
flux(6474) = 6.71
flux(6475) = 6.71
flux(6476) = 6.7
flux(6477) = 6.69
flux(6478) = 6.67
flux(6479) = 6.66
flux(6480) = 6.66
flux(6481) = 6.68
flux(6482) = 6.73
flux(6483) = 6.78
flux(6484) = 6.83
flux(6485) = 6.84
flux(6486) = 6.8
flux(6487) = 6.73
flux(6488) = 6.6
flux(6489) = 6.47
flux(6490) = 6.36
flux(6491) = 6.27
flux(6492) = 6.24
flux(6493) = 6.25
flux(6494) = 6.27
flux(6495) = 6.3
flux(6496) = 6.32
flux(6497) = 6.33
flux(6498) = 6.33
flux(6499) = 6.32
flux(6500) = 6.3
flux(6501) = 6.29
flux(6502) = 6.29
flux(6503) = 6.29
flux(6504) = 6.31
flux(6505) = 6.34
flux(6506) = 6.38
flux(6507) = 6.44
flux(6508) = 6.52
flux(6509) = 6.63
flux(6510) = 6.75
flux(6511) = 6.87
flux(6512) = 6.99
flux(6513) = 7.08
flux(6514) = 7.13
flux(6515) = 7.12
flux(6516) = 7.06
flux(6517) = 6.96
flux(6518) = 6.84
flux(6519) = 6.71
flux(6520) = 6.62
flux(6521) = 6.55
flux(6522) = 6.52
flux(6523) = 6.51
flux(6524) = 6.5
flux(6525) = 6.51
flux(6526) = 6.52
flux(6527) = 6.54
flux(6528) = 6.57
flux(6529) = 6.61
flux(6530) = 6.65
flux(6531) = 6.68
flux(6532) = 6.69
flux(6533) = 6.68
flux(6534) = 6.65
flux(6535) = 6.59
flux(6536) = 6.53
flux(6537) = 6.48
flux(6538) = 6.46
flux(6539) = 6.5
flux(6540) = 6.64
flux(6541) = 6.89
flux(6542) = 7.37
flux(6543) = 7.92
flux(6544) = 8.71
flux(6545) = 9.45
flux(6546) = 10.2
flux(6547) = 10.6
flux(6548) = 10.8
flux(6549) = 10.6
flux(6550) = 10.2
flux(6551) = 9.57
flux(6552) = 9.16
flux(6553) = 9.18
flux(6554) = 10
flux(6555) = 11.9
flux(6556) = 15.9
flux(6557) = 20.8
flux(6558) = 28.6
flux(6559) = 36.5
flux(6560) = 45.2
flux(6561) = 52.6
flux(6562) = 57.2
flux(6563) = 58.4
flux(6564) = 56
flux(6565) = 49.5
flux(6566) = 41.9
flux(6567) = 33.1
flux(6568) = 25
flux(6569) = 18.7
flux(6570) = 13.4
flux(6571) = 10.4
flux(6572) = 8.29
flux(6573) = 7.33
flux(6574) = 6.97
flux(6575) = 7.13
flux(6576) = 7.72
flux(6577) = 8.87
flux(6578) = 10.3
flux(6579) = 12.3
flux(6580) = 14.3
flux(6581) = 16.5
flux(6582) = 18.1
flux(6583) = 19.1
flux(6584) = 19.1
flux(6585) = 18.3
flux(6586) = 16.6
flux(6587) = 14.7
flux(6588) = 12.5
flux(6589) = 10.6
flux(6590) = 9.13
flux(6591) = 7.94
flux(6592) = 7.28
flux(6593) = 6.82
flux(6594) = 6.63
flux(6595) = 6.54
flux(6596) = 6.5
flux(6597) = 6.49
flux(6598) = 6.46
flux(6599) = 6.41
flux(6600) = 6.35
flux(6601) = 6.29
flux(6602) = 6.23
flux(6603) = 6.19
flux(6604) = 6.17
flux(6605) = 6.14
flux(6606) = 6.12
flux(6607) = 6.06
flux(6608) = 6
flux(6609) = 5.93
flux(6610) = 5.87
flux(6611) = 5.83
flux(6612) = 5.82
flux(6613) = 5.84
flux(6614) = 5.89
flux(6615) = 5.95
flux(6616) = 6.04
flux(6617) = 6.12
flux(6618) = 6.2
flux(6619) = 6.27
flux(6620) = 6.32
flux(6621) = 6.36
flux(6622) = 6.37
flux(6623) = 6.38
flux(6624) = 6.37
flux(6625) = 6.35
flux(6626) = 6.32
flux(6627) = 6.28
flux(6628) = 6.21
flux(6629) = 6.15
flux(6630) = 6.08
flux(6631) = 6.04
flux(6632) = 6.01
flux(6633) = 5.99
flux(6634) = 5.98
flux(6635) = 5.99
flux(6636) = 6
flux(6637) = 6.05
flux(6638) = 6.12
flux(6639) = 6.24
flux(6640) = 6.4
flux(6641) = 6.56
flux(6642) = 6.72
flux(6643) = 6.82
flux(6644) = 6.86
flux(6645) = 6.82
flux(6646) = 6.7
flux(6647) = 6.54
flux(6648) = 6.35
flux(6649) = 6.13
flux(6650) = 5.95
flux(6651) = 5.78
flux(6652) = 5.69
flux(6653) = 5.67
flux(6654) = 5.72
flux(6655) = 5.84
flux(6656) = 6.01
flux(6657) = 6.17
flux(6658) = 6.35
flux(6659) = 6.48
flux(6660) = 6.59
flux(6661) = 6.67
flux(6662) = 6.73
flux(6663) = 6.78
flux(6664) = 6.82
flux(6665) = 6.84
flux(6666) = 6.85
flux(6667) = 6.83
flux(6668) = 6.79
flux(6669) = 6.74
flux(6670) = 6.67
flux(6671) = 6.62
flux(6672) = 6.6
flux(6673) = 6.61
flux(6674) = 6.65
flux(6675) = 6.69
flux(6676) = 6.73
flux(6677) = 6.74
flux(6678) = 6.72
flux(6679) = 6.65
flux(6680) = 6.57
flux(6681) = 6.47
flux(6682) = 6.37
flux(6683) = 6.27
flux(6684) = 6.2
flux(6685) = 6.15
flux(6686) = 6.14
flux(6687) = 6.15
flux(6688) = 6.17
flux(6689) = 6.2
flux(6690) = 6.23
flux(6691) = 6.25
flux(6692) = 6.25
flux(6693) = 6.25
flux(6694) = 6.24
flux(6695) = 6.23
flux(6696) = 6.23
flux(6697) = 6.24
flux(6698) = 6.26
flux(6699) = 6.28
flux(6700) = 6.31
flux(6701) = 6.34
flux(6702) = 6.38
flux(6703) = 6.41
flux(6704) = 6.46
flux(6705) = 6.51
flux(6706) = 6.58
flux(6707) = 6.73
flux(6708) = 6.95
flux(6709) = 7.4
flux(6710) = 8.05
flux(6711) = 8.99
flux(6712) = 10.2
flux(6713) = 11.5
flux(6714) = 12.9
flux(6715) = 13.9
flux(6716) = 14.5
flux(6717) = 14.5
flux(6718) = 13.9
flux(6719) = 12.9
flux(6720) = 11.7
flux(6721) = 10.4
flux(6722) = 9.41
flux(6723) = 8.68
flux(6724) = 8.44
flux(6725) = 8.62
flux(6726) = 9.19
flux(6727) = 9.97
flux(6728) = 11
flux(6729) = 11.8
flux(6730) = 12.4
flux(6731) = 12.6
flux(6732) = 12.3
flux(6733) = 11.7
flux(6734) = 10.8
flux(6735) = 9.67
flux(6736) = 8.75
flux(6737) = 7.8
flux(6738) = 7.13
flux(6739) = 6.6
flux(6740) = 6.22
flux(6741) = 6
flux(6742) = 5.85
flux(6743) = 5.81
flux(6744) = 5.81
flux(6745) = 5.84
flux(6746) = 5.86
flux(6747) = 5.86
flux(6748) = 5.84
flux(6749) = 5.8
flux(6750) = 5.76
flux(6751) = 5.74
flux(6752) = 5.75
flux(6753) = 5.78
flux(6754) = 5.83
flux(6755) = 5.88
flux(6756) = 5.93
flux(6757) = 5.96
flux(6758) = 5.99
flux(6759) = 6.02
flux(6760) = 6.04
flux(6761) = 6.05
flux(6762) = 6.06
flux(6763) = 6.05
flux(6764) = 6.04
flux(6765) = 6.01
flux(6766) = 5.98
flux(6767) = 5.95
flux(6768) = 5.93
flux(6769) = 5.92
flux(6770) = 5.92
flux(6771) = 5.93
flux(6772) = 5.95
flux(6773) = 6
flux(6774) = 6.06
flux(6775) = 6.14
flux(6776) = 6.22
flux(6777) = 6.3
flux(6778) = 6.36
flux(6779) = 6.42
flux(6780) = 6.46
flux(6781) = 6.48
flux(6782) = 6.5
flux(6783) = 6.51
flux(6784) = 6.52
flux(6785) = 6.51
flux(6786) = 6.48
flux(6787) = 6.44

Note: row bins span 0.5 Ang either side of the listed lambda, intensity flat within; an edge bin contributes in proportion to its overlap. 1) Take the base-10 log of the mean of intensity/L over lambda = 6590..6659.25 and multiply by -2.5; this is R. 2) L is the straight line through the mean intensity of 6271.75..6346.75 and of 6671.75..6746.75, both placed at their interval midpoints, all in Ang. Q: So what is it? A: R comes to 0.24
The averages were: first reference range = 6.83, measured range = 6.27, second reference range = 8.08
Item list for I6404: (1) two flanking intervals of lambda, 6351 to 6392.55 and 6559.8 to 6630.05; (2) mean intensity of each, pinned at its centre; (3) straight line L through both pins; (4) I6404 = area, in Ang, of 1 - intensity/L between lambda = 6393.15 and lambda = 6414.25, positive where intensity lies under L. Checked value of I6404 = 3.1 Ang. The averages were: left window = 6.79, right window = 13.3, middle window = 6.58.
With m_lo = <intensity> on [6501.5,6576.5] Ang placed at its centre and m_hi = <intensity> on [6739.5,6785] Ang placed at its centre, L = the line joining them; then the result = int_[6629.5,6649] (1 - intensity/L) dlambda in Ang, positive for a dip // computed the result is 7.2 Ang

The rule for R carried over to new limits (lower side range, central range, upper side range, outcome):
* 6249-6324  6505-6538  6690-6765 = 0.11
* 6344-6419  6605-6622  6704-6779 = 0.23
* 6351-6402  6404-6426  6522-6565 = 0.34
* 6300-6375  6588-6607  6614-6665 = -0.11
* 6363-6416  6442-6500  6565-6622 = 0.24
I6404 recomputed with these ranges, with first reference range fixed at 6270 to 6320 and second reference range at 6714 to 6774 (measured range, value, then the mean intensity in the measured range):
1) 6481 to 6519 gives 3.96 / 6.58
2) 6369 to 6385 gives 0.87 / 6.64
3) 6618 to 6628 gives 1.76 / 6.32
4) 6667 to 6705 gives 6.88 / 6.42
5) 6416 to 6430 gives 1.01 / 6.62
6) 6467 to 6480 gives 1.06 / 6.68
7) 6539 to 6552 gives -2.64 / 8.98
